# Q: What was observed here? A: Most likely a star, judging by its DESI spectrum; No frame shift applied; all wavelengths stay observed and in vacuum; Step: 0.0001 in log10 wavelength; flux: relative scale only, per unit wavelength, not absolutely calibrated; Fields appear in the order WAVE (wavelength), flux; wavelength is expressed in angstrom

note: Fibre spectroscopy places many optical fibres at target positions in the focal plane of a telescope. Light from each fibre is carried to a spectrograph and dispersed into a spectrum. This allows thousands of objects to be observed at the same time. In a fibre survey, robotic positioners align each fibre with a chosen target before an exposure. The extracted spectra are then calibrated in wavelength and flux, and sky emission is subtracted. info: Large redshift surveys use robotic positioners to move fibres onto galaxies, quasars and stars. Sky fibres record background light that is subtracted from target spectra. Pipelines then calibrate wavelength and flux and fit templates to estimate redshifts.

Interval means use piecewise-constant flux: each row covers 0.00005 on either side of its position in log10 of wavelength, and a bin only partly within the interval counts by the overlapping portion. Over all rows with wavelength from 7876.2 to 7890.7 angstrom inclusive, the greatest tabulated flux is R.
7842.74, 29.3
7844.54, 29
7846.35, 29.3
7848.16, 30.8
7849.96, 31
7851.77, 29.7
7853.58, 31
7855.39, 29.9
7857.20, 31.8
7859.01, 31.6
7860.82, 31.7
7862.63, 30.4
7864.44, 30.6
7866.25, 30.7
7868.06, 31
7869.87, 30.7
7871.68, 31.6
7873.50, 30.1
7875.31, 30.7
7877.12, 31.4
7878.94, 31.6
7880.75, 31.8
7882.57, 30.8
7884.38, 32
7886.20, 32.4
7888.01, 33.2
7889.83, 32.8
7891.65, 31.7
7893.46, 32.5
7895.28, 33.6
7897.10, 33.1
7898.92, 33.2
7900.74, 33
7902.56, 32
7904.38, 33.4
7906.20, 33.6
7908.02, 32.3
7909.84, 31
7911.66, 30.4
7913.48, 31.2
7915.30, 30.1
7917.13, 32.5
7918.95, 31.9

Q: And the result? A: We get 33.2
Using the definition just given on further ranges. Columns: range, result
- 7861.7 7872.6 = 31.6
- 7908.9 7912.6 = 31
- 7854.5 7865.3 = 31.8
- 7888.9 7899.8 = 33.6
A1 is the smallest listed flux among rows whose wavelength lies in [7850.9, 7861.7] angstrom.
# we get 29.7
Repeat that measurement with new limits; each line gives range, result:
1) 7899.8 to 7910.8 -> 31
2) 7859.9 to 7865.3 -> 30.4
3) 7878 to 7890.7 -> 30.8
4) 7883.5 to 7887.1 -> 32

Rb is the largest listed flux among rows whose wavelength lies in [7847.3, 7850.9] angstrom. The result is 31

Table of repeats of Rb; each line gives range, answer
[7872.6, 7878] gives 31.4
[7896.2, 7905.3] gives 33.4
